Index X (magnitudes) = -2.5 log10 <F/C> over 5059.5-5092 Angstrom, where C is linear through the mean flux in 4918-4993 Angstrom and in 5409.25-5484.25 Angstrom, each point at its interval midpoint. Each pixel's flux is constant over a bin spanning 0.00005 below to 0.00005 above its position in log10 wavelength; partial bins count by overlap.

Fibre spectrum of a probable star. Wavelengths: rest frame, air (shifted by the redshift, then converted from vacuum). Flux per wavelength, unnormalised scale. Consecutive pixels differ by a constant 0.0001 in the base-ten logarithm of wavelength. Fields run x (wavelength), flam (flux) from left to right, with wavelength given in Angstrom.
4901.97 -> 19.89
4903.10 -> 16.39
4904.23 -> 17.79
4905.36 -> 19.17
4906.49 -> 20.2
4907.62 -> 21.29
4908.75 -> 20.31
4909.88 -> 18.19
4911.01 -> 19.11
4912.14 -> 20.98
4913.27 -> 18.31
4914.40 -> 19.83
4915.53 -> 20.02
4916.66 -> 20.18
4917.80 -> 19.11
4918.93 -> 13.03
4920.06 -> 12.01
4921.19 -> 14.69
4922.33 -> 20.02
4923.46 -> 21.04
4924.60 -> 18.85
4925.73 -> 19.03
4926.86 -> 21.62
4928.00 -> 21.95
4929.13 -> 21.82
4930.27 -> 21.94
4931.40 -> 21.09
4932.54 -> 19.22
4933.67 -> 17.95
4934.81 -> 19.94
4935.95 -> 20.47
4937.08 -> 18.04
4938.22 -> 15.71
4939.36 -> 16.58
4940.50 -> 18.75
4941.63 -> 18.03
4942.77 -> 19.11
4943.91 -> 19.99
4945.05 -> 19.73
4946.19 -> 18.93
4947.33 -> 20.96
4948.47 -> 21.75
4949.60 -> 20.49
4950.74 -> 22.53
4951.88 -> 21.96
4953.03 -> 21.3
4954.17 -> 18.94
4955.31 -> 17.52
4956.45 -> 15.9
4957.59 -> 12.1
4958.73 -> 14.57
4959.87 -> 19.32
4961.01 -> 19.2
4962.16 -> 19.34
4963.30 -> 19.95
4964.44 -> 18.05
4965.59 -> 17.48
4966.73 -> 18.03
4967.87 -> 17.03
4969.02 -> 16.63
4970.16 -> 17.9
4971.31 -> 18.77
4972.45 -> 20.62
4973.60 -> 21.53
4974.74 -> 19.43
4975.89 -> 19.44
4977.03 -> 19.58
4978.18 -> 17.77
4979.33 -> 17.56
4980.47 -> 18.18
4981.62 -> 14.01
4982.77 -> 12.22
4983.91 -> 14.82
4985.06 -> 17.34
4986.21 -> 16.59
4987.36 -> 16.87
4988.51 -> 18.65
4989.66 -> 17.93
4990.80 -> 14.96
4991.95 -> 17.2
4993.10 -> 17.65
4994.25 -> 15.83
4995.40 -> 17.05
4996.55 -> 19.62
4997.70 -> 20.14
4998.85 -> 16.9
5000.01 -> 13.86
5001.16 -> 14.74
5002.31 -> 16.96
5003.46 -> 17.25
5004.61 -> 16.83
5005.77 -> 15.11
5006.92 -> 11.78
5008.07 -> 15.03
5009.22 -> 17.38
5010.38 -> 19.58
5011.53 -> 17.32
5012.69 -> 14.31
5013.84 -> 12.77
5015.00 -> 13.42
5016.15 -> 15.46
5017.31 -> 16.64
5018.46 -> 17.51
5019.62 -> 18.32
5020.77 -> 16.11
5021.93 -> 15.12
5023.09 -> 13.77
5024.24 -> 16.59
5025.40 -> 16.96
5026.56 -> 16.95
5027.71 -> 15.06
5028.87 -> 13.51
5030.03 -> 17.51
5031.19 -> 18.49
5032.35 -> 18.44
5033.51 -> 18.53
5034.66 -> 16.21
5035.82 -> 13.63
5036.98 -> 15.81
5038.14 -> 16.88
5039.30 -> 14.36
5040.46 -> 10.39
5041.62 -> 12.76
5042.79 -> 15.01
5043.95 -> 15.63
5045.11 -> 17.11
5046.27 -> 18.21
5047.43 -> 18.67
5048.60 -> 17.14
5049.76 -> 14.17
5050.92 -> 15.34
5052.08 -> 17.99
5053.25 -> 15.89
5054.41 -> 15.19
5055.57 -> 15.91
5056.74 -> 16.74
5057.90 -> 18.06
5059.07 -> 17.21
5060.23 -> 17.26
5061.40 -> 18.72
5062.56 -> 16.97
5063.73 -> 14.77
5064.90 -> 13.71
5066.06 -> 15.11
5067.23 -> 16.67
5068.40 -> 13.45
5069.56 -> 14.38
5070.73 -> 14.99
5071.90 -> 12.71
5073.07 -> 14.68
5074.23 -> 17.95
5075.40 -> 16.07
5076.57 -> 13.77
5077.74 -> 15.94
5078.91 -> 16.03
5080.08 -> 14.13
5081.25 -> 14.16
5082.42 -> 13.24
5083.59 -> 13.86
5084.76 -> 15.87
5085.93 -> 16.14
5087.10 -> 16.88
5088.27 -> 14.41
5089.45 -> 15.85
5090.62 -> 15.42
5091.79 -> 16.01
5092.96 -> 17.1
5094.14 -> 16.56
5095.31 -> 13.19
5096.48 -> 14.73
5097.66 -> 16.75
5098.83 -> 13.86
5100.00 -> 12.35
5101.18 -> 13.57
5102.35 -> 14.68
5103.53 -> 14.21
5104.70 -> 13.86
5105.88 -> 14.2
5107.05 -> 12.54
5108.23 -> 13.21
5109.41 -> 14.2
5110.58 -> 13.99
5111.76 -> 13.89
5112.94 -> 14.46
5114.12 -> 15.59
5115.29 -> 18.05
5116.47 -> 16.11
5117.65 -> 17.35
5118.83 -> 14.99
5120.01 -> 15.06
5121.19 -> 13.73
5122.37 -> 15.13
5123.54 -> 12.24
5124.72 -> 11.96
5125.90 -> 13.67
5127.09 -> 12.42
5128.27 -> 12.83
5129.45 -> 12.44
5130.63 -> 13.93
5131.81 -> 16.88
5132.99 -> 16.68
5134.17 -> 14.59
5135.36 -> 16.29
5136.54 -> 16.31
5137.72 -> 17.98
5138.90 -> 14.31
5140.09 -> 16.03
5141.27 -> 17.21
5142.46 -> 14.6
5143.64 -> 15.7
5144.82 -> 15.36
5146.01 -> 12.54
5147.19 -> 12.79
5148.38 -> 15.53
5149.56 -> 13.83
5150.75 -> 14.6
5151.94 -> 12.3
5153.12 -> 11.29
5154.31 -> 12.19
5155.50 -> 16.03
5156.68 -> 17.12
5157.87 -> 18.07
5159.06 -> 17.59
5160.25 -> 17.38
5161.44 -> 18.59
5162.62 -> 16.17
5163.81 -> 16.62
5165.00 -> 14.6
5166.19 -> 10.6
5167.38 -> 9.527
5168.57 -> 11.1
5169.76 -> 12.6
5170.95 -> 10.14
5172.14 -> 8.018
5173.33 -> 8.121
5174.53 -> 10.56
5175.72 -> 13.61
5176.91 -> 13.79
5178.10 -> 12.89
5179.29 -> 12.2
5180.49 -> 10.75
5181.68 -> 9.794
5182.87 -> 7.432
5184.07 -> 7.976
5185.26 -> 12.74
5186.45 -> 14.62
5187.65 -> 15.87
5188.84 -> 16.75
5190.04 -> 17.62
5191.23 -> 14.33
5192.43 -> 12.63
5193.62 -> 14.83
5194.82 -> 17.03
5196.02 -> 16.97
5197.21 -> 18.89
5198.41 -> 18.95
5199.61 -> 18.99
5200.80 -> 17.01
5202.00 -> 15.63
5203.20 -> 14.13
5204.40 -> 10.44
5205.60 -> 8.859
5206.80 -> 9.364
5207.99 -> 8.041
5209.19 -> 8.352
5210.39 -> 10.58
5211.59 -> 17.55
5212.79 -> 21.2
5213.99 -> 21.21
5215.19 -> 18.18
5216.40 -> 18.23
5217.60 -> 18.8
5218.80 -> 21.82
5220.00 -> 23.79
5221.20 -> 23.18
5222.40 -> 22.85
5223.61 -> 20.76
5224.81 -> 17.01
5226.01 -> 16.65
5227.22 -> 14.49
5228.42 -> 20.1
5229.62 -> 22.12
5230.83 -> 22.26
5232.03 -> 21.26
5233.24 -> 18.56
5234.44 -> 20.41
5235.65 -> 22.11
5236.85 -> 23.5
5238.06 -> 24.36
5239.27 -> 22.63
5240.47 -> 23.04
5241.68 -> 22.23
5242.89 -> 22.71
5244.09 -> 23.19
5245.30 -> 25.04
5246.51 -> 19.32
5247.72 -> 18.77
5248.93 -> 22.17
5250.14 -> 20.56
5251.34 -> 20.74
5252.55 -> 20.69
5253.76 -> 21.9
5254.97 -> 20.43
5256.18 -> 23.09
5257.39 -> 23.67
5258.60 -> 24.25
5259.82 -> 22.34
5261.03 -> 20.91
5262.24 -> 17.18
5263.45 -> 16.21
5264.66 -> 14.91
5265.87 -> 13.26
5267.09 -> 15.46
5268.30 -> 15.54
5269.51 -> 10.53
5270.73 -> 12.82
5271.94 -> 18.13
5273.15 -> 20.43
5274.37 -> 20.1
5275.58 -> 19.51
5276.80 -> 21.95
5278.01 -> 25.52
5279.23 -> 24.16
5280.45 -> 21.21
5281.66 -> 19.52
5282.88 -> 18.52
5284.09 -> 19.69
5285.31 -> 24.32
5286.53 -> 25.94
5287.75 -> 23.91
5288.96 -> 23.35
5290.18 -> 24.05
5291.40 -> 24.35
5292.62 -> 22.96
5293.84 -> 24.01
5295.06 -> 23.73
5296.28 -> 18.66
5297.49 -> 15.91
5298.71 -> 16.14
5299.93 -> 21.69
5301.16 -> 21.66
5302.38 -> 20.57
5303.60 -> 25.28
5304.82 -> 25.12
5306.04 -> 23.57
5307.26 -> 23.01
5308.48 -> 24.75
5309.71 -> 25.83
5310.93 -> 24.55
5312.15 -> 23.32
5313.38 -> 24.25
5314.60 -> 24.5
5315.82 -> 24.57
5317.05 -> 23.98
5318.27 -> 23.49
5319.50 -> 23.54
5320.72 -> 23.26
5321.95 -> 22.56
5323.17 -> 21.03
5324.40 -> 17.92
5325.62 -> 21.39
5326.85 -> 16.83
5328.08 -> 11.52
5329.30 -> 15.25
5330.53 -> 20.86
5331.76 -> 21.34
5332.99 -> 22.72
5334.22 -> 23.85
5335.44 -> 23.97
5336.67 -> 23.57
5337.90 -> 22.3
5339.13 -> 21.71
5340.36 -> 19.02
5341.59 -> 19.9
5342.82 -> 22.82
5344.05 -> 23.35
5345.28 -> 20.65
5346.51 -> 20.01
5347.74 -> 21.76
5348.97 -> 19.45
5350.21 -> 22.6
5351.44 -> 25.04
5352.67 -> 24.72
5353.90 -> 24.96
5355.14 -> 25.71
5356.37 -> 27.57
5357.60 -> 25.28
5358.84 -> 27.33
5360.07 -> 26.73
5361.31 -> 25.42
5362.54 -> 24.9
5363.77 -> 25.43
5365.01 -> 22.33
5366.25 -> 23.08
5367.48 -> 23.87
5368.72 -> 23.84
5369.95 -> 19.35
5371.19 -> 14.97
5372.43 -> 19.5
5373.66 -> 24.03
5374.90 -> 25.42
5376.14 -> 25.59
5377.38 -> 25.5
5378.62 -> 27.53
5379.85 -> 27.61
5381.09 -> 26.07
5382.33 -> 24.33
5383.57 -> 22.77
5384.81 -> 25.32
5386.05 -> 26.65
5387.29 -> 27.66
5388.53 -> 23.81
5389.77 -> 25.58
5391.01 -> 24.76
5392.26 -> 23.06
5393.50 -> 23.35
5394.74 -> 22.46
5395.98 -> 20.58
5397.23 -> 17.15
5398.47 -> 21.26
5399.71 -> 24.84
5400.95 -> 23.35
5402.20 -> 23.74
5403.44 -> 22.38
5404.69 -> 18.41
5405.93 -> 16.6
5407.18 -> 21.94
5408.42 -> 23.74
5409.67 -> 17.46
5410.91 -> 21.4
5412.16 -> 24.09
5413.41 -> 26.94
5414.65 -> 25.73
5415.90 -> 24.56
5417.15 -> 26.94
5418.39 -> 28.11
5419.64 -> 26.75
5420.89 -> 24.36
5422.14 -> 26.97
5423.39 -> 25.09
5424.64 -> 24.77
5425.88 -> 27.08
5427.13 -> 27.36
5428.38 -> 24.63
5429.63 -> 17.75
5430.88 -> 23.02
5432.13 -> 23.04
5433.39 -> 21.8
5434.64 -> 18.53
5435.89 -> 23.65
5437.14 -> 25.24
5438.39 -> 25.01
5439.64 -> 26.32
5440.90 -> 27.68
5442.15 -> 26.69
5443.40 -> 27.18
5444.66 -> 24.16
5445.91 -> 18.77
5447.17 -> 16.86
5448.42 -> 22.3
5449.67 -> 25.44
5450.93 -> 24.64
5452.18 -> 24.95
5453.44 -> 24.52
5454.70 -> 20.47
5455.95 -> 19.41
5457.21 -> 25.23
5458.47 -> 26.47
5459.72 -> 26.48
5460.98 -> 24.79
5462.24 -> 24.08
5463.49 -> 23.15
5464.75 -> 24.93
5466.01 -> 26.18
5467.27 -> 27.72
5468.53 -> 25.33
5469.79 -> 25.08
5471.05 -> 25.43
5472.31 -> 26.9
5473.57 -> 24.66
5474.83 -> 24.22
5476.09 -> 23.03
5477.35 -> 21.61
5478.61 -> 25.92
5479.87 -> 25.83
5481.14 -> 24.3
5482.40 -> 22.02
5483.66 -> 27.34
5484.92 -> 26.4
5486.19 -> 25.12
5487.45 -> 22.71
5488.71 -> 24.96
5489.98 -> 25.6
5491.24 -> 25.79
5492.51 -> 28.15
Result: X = 0.28 mag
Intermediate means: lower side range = 18.4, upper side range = 24.4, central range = 15.3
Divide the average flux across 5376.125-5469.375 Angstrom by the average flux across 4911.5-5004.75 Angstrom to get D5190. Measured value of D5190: 1.31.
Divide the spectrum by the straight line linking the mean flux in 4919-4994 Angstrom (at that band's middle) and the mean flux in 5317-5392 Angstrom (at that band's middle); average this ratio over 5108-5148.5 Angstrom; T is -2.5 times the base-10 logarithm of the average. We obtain 0.35 mag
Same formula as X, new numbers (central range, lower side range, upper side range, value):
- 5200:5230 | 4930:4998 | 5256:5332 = 0.21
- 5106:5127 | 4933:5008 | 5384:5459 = 0.34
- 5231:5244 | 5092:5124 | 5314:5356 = -0.18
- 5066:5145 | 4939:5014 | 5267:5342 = 0.27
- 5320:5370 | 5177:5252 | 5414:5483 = -0.05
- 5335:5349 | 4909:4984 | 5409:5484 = 0.07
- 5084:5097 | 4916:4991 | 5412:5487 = 0.27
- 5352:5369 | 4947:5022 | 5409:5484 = -0.09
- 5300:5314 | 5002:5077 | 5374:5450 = -0.10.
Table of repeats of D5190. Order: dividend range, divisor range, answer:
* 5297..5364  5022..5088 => 1.43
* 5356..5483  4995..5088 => 1.51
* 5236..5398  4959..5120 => 1.38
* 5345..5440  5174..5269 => 1.35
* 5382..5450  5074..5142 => 1.59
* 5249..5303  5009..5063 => 1.26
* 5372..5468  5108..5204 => 1.67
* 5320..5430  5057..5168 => 1.54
